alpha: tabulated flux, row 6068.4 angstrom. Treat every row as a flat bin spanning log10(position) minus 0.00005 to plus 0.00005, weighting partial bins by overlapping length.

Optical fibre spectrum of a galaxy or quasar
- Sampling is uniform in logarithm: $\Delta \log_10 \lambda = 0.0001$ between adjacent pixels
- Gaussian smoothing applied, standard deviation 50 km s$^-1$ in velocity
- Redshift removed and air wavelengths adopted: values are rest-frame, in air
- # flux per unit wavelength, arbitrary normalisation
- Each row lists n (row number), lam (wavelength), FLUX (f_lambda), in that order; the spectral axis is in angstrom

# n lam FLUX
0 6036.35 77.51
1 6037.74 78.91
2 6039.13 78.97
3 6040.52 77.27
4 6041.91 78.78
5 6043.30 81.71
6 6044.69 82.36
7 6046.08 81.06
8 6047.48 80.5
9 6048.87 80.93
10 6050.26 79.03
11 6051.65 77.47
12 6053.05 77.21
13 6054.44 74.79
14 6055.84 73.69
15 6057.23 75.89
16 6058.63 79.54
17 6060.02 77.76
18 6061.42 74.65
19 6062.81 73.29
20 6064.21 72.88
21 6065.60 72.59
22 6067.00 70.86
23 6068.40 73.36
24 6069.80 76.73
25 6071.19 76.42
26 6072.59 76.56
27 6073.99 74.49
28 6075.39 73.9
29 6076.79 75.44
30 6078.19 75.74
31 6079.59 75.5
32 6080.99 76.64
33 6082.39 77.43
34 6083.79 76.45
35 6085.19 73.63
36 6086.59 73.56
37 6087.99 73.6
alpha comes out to 73.36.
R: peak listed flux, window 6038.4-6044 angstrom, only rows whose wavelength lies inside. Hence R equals 81.71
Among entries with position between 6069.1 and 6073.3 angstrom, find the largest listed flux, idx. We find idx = 76.73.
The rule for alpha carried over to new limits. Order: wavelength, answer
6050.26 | 79.03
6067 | 70.86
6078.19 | 75.74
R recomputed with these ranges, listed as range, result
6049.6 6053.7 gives 79.03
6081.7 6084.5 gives 77.43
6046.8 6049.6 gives 80.93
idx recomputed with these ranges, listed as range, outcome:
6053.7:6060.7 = 79.54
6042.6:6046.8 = 82.36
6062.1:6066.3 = 73.29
